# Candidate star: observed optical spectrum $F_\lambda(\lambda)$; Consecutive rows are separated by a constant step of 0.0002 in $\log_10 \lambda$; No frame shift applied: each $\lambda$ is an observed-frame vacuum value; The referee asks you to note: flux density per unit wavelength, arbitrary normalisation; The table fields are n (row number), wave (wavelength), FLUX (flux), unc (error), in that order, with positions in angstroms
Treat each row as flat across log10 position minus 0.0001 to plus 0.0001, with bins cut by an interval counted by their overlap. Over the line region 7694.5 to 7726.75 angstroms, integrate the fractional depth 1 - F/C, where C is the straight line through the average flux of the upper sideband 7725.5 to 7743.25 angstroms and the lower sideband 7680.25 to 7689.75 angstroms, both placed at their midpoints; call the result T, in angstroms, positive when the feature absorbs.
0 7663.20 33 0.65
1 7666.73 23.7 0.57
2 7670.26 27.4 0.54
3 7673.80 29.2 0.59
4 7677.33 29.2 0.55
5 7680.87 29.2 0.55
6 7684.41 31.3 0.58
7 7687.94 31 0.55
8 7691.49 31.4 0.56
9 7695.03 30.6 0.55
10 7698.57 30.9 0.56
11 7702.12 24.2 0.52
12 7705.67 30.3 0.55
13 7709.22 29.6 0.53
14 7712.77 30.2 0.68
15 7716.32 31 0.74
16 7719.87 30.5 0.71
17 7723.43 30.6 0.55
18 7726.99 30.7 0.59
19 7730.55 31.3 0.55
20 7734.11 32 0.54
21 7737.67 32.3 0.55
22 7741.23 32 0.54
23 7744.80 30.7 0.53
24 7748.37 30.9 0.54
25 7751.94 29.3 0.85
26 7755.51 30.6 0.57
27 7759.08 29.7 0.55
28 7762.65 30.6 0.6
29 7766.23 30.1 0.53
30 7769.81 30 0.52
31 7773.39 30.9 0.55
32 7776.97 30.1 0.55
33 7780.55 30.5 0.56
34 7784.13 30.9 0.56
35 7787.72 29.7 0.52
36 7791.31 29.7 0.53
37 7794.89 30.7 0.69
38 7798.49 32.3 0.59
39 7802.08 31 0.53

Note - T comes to 1.45 angstroms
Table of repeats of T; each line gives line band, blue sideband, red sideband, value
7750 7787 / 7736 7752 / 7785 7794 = 0.31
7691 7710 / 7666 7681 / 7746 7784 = -0.53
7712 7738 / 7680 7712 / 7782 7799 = -0.84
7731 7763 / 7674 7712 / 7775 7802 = -0.74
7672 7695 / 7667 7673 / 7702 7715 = -2.18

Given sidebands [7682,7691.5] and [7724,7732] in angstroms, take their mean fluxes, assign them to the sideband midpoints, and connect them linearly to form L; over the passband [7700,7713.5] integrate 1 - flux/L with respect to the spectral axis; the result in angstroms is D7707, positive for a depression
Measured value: 1.08 angstroms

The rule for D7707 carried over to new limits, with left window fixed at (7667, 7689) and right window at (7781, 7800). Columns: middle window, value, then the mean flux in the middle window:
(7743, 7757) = -0.14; 30.4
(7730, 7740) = -0.69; 32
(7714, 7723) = -0.32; 30.7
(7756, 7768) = 0.02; 30.2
